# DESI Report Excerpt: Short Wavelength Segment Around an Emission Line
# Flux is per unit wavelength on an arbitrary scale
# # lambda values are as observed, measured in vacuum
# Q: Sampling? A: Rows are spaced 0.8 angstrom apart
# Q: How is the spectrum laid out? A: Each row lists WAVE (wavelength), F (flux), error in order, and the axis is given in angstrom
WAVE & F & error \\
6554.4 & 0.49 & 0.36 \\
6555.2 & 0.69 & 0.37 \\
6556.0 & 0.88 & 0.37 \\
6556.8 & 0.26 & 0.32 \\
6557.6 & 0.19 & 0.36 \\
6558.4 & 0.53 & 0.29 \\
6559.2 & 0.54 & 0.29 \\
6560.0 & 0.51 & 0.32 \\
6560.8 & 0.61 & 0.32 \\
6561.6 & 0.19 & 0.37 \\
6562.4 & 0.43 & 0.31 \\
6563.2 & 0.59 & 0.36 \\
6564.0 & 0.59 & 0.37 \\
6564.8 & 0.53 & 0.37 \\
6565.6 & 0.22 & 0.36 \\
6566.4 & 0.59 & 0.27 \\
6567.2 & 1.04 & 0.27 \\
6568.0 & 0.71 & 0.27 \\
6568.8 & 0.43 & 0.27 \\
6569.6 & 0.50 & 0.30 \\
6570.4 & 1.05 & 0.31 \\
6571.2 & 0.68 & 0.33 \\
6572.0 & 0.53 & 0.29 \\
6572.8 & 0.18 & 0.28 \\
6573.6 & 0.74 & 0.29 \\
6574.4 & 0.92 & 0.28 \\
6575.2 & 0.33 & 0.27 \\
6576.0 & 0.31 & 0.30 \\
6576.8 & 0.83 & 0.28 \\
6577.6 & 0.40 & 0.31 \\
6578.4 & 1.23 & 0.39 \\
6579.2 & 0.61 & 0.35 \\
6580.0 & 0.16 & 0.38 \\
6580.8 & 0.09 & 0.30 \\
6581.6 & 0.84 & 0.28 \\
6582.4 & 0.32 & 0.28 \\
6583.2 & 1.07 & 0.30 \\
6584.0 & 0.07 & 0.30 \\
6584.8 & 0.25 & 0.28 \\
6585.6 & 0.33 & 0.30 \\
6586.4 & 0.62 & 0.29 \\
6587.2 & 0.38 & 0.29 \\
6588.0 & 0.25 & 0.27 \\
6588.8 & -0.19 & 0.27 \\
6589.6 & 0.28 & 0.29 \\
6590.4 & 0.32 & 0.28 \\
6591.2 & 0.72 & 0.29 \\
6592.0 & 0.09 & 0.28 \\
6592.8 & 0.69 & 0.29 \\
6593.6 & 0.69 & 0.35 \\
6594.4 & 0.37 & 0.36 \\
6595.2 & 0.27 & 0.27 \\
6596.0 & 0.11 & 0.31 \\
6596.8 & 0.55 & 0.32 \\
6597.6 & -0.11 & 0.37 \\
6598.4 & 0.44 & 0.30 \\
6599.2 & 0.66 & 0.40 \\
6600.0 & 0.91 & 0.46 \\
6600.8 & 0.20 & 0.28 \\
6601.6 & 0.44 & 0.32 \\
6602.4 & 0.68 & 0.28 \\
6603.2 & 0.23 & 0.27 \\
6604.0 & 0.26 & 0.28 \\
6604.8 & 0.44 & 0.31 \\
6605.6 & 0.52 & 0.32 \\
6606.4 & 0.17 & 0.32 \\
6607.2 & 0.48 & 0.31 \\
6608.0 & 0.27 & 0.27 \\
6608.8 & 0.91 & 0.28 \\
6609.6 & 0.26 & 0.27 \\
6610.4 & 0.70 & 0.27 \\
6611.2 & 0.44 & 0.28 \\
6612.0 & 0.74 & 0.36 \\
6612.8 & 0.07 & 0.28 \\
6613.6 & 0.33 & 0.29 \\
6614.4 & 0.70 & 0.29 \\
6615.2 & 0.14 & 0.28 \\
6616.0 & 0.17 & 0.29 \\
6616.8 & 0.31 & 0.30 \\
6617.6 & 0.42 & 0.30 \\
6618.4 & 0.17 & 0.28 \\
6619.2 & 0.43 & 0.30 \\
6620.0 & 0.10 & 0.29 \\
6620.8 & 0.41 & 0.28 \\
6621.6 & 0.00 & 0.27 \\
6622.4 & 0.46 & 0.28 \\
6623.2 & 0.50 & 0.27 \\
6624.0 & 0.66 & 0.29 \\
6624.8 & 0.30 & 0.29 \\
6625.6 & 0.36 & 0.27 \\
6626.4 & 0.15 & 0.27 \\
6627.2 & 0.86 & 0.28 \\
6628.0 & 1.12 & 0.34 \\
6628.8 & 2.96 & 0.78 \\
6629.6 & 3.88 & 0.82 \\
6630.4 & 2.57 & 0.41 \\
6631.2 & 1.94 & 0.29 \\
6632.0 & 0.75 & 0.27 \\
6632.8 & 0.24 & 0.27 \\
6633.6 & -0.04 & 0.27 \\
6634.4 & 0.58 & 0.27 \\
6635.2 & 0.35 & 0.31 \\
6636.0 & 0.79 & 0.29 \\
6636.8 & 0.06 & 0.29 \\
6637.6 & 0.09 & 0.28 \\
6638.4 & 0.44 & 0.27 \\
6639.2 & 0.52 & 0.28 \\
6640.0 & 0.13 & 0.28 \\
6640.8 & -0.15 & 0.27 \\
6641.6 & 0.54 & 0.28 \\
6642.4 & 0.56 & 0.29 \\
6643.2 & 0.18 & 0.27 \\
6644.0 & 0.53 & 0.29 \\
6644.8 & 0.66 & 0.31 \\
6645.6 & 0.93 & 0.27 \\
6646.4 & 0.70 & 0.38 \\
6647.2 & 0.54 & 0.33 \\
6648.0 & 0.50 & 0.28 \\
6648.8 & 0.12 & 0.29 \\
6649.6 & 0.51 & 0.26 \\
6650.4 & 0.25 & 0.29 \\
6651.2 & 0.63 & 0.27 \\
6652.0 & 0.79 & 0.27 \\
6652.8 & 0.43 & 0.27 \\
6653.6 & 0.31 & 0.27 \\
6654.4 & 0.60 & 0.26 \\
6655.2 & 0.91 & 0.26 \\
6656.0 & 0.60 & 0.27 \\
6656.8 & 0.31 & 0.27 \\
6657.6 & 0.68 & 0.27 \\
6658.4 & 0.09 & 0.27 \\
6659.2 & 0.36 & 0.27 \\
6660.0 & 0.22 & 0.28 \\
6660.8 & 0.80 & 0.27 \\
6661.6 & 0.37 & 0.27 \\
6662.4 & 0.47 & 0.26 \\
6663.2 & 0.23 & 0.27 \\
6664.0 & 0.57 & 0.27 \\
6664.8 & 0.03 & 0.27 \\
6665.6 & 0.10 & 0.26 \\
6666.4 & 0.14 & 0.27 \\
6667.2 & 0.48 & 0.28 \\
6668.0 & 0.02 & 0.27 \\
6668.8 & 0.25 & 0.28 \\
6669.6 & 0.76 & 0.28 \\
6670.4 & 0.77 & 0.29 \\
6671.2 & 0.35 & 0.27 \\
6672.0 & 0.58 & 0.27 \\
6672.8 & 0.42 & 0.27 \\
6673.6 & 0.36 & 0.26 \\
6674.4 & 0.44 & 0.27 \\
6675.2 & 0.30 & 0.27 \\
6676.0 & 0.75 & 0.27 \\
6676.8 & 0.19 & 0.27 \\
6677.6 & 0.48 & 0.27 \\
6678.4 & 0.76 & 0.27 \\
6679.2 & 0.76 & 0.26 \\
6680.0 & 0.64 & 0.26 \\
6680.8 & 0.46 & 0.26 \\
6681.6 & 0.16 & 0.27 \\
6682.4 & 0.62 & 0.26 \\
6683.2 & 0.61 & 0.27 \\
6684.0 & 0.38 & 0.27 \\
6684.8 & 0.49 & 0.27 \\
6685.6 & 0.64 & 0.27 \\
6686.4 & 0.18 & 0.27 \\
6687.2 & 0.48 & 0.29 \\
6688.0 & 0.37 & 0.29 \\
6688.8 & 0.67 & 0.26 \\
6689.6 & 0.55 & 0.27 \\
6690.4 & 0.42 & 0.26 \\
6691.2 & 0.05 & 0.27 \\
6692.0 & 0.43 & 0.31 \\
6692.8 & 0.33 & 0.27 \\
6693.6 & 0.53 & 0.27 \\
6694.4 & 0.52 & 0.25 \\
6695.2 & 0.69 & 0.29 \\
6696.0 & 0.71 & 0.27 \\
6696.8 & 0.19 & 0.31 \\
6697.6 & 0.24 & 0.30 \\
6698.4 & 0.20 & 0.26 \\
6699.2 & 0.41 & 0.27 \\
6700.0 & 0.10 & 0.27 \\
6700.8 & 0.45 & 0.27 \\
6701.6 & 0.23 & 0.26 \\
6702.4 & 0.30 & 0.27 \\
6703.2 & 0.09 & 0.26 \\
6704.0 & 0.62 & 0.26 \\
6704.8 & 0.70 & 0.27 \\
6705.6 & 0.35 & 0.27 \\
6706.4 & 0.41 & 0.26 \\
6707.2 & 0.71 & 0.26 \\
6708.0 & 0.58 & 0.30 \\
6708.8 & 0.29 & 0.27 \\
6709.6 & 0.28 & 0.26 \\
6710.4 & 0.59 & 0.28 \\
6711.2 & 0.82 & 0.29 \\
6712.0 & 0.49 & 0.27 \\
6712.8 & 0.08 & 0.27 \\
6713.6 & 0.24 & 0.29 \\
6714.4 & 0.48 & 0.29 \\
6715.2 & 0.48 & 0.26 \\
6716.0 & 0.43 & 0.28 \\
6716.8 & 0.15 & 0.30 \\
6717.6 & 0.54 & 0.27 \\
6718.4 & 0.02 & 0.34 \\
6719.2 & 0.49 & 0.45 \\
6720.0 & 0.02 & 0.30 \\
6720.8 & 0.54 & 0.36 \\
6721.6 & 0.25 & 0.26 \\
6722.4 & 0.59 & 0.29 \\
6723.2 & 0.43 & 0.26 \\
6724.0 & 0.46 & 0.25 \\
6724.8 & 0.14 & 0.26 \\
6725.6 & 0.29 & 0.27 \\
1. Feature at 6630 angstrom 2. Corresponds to H-beta 4861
